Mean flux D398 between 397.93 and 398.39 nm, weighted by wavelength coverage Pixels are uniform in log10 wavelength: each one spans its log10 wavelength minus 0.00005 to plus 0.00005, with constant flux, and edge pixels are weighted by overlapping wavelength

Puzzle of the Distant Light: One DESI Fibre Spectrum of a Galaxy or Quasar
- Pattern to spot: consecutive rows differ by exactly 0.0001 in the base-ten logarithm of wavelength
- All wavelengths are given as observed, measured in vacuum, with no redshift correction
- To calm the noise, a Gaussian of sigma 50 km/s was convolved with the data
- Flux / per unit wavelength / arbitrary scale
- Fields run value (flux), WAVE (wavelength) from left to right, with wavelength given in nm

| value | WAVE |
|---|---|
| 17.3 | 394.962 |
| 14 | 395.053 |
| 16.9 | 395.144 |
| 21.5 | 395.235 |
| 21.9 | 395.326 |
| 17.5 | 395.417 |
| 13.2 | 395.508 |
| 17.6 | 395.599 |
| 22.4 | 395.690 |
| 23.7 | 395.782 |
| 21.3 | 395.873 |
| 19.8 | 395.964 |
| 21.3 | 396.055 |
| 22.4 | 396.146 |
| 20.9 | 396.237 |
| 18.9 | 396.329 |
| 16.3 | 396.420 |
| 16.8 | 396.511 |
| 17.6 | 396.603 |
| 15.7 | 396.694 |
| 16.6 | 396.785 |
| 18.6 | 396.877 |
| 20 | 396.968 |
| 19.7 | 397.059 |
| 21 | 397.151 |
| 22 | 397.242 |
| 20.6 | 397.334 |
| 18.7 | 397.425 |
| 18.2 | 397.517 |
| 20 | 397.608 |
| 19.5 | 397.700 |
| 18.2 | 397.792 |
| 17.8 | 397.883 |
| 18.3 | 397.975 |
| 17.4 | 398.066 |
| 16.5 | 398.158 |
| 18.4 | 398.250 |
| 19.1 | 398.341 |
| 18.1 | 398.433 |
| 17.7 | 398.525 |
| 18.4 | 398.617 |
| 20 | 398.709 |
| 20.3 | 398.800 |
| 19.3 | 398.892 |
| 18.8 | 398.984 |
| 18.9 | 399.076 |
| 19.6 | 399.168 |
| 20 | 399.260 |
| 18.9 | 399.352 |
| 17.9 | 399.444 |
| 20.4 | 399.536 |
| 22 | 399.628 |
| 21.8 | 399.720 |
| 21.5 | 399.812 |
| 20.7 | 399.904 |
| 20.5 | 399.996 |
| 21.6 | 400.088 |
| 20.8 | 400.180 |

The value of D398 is 18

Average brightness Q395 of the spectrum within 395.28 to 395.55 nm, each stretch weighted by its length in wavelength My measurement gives 17.6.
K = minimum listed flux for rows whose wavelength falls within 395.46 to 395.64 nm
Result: 13.2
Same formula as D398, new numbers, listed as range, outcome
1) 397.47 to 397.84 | 19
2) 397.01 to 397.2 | 20.4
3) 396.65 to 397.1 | 18.1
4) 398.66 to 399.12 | 19.5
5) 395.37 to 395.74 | 17.7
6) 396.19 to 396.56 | 18.2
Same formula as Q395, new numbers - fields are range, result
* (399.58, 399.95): 21.5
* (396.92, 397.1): 19.9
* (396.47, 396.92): 17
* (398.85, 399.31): 19.3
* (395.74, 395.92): 22.5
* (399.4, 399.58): 19.1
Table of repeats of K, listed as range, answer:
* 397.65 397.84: 18.2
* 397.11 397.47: 18.7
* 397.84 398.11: 17.4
